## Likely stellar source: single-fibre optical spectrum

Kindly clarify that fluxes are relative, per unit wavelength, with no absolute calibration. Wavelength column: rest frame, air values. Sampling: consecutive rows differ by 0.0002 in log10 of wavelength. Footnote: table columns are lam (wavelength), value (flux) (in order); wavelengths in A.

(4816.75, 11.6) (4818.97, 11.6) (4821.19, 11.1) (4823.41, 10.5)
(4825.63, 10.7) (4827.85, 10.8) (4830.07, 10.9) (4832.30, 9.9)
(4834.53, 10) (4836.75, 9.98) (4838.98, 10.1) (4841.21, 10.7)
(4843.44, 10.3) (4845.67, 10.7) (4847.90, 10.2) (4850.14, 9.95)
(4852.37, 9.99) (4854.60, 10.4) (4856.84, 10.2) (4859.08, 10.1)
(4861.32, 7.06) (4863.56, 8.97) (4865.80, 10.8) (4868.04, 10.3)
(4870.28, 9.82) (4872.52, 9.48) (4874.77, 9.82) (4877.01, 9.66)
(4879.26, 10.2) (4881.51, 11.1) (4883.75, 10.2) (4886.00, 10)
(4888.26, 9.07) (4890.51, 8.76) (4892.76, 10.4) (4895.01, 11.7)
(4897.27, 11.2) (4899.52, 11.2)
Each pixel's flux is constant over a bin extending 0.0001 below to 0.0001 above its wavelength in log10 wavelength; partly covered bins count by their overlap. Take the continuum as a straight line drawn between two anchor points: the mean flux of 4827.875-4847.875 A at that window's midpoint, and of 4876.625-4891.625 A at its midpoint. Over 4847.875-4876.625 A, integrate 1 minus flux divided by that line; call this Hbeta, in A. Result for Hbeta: 0.9 A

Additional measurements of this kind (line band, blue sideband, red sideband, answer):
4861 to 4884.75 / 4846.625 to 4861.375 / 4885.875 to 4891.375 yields -0.9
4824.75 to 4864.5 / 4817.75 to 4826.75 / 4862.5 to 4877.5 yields 1.6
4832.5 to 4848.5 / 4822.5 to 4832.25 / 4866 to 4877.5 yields 0.2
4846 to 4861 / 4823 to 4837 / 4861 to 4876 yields -0.1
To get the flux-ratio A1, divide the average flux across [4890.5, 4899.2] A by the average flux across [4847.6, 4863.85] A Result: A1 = 1.13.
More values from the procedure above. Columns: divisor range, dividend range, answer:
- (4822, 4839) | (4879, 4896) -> 0.98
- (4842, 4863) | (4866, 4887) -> 1.02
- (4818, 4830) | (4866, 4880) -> 0.91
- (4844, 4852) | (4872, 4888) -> 0.98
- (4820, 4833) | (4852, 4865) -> 0.88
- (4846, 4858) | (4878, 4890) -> 0.99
